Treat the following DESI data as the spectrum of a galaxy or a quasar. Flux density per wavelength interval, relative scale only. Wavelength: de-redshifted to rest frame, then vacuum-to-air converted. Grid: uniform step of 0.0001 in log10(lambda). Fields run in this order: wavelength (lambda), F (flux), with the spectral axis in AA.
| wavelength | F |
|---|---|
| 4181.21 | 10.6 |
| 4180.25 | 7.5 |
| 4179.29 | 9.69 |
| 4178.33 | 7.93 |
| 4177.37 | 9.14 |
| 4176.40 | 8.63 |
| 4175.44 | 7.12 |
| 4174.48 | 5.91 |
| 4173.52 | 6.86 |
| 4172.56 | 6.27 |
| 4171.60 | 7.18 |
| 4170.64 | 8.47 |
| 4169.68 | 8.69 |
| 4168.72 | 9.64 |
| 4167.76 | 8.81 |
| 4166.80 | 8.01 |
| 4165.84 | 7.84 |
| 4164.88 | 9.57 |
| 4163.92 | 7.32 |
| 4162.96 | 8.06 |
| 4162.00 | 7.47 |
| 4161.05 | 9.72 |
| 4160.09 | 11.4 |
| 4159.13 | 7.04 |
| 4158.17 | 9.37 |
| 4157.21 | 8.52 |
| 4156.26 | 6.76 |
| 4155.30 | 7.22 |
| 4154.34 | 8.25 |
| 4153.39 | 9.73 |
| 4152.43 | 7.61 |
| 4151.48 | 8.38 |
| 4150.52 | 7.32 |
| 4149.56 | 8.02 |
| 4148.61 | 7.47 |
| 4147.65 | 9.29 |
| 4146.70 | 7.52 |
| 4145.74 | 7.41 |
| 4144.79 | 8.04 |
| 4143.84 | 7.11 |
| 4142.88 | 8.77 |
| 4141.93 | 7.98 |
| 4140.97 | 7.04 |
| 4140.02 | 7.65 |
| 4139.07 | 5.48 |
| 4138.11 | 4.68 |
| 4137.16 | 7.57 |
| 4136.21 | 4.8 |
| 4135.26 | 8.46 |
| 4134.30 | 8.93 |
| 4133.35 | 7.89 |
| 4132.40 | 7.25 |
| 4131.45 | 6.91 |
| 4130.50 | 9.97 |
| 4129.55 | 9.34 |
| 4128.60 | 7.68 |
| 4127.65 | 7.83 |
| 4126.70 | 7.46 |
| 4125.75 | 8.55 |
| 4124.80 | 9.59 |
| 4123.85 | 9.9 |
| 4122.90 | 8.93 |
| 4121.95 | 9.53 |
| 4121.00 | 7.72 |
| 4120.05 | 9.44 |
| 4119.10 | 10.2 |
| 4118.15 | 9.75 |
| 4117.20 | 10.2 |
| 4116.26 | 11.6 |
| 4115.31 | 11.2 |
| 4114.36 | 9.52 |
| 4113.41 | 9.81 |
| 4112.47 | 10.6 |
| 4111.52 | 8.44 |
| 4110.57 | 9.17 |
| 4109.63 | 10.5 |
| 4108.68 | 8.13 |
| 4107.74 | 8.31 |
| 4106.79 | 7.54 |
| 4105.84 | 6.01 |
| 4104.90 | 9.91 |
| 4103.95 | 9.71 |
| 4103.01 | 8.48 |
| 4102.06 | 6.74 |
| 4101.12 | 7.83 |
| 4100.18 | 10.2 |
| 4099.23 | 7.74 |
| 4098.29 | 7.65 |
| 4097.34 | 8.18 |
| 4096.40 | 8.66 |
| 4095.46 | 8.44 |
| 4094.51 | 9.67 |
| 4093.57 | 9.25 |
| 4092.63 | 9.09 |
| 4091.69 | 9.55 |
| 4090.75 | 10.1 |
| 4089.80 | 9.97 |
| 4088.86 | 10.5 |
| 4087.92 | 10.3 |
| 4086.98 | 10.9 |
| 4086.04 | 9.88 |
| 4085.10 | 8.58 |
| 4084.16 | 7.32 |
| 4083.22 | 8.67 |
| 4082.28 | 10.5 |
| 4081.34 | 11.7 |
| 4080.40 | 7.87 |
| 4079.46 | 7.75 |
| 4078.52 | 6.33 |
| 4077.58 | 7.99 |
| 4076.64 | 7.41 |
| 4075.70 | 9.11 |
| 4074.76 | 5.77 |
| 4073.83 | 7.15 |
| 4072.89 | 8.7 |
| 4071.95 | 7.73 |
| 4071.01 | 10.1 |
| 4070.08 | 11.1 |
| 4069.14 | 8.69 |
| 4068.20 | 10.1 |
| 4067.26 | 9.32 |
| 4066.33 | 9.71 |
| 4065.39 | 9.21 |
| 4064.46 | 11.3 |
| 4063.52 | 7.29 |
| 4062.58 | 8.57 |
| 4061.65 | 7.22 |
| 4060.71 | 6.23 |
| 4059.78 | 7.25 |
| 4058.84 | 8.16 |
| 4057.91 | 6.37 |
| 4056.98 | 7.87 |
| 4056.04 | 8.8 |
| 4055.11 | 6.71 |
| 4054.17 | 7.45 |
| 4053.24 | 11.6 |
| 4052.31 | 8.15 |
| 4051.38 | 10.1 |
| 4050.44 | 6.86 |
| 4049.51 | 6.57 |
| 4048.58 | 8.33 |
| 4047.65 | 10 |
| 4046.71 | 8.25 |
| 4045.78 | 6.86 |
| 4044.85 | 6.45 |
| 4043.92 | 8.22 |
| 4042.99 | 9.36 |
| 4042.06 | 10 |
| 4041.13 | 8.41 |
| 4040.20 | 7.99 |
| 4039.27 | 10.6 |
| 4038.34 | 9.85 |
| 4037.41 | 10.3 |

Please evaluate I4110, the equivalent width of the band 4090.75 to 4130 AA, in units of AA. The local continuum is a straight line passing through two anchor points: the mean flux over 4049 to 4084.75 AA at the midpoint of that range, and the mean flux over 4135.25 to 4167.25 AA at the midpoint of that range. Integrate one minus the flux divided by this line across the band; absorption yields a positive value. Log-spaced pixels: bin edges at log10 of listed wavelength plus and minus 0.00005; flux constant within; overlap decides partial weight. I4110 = -4.29 AA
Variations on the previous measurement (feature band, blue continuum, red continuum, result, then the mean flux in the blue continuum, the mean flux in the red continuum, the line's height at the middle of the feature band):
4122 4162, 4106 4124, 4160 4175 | 3.26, 9.43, 8.12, 8.75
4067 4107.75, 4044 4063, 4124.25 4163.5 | -4.49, 7.9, 7.94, 7.91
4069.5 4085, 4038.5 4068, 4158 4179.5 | -0.17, 8.39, 8.23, 8.36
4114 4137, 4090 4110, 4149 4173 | -0.92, 8.66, 8.27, 8.49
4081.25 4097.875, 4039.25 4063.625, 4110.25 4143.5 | -2.25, 8.1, 8.55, 8.33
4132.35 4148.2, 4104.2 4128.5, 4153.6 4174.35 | 2.32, 9.17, 8.19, 8.68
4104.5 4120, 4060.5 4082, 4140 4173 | -1.96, 8.58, 8.15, 8.37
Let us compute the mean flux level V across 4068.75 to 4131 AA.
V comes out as 8.97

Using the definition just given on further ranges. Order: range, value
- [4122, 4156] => 7.9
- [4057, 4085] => 8.43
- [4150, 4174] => 8.22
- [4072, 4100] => 8.78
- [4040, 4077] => 8.37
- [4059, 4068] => 8.49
